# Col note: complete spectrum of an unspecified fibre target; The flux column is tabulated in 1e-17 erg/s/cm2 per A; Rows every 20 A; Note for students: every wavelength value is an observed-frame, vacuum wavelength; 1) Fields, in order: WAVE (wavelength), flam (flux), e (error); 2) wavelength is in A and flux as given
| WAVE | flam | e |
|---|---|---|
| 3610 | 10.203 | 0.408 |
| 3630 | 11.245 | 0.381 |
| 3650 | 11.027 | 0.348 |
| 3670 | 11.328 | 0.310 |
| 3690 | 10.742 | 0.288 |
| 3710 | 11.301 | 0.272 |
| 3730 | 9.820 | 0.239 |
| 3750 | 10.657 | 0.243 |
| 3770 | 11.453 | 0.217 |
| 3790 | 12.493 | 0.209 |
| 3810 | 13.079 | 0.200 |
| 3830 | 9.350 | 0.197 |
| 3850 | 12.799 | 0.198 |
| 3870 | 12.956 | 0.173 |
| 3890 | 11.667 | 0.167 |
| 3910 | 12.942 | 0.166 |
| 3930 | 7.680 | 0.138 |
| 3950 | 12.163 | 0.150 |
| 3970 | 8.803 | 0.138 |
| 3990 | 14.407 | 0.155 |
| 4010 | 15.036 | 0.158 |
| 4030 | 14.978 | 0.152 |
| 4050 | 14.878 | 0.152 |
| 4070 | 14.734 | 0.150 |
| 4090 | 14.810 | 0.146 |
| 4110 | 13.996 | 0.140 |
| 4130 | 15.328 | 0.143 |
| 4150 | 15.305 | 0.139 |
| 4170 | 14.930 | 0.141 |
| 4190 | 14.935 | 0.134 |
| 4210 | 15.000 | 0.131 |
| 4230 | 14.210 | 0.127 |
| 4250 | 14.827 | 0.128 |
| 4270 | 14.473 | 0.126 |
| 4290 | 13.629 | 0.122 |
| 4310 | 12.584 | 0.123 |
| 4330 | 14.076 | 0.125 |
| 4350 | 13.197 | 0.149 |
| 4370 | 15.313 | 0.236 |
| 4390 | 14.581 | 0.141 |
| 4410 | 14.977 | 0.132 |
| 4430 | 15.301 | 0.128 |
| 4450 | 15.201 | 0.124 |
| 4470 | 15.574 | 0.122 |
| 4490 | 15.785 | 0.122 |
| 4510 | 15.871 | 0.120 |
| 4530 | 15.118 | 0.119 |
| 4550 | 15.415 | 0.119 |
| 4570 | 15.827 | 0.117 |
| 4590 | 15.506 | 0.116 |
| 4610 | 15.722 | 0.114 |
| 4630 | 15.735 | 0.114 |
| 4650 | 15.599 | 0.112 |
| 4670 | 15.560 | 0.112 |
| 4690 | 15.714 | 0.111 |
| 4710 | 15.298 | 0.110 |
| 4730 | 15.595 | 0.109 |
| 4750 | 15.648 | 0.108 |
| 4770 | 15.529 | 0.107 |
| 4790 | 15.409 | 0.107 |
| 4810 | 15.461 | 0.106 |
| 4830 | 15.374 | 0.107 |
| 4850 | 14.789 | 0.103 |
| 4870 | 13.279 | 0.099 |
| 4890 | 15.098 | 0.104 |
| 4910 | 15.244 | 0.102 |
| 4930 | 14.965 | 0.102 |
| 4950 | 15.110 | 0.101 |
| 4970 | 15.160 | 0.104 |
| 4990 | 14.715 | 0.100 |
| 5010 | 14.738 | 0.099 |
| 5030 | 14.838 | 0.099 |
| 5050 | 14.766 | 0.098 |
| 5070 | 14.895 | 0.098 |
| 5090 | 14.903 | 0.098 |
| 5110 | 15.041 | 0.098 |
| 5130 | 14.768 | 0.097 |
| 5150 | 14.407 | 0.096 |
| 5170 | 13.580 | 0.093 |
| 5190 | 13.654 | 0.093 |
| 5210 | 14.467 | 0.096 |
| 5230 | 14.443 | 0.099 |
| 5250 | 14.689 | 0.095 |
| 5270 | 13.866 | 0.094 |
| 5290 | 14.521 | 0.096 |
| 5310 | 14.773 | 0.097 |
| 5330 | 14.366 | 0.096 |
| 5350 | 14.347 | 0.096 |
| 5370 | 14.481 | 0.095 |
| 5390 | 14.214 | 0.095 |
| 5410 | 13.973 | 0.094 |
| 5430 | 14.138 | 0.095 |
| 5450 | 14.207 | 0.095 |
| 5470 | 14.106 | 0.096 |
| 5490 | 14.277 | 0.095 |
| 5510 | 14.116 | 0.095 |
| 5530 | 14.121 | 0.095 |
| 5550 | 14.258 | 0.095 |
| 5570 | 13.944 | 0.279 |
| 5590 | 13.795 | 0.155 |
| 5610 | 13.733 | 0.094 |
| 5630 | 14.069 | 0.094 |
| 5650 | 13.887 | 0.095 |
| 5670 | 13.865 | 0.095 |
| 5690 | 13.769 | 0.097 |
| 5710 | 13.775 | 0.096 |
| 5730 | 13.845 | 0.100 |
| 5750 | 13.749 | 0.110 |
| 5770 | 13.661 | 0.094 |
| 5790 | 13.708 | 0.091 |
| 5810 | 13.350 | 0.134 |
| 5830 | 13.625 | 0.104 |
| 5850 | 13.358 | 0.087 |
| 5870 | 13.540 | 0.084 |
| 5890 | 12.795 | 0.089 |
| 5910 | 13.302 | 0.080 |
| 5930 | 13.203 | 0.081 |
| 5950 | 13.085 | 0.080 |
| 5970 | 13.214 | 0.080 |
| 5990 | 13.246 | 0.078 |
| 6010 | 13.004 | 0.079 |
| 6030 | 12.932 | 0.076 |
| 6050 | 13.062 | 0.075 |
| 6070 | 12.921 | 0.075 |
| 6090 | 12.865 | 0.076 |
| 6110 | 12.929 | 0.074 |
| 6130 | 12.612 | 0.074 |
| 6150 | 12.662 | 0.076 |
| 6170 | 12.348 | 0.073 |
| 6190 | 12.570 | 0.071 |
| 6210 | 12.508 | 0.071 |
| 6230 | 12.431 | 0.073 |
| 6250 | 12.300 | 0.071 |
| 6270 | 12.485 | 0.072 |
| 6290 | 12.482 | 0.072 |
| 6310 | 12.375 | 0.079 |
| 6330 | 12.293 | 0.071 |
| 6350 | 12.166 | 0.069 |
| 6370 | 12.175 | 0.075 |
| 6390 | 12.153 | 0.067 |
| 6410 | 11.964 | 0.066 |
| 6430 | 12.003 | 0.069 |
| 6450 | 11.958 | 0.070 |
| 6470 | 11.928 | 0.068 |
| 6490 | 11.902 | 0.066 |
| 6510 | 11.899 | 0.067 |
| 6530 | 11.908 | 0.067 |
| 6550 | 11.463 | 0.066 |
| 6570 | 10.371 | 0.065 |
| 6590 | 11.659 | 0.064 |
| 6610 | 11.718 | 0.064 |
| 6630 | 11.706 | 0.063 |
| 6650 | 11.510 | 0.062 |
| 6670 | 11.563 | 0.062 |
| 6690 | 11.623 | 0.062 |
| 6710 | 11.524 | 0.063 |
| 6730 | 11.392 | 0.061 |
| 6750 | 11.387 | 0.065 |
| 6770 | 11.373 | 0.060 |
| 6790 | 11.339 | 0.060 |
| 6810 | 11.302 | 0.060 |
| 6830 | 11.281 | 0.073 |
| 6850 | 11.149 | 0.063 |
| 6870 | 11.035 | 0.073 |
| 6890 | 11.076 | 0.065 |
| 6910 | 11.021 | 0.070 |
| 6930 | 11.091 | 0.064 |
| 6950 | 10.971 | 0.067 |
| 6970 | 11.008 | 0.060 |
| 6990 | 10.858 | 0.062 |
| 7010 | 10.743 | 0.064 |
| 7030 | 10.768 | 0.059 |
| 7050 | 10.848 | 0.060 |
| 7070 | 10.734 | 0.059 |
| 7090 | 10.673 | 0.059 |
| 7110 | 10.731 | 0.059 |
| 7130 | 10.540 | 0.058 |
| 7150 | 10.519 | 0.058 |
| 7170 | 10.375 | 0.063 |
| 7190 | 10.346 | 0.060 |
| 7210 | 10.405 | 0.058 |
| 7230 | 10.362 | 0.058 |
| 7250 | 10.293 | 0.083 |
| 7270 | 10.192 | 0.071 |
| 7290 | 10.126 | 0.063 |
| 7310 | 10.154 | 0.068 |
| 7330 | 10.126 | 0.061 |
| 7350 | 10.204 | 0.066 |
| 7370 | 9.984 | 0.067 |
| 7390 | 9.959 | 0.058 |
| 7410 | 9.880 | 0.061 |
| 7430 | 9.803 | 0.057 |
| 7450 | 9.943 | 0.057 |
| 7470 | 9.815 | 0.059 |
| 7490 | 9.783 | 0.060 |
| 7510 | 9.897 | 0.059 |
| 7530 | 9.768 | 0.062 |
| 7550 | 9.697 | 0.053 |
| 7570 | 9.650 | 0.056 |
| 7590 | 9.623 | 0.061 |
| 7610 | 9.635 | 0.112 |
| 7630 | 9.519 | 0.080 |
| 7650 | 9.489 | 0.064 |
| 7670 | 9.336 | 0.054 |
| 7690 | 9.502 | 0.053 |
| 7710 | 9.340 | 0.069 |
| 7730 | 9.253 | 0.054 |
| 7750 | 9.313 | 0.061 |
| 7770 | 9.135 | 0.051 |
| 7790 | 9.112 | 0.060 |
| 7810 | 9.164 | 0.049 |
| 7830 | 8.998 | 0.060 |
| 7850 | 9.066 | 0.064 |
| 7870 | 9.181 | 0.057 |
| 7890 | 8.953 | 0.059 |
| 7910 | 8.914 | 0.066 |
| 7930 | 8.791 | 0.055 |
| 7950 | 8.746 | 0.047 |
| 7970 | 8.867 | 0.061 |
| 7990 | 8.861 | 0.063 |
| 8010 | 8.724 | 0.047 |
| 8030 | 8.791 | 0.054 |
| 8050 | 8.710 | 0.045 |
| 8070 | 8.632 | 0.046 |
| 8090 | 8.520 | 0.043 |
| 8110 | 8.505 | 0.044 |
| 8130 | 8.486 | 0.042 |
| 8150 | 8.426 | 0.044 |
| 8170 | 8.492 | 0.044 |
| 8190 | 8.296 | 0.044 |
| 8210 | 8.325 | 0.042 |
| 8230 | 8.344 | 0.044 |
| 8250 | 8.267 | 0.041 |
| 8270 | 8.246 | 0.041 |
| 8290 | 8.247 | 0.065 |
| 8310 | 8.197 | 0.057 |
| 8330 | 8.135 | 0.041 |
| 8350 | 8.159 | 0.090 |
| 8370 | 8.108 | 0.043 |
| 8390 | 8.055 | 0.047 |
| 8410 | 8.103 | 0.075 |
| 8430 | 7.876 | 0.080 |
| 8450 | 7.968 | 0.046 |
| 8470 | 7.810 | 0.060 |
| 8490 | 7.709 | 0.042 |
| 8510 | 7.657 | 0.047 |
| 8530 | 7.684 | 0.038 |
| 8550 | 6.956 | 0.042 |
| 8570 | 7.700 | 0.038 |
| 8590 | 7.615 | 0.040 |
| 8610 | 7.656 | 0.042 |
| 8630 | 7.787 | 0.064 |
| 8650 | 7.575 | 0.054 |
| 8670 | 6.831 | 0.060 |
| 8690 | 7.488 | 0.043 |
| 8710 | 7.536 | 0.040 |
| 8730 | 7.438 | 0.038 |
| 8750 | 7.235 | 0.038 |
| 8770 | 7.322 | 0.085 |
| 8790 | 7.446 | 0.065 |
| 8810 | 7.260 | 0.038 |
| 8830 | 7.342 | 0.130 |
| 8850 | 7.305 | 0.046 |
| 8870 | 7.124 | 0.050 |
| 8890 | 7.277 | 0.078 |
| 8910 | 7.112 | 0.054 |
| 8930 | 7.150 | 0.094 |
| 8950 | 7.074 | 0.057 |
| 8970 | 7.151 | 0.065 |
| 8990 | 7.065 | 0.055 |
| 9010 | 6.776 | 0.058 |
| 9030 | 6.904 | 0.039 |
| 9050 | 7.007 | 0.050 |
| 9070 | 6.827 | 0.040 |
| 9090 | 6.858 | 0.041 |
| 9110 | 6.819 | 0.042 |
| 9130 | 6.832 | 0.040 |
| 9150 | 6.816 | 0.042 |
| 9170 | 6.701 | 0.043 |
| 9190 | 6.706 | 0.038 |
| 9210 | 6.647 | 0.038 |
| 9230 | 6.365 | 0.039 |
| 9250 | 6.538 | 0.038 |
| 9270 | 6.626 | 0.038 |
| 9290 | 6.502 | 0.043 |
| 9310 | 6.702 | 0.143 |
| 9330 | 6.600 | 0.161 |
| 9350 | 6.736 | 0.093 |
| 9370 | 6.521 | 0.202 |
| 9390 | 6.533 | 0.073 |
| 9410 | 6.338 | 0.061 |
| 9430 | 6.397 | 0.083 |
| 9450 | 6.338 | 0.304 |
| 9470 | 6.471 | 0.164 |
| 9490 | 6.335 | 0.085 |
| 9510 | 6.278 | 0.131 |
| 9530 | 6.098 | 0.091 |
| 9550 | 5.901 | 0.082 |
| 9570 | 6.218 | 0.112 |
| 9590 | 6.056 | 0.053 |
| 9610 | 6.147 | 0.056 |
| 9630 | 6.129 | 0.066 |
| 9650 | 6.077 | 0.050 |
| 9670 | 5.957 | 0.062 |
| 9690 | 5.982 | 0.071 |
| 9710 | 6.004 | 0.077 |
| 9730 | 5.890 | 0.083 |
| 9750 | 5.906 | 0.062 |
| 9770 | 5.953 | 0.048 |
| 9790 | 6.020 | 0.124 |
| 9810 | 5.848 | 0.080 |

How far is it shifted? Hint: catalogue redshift 0.00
